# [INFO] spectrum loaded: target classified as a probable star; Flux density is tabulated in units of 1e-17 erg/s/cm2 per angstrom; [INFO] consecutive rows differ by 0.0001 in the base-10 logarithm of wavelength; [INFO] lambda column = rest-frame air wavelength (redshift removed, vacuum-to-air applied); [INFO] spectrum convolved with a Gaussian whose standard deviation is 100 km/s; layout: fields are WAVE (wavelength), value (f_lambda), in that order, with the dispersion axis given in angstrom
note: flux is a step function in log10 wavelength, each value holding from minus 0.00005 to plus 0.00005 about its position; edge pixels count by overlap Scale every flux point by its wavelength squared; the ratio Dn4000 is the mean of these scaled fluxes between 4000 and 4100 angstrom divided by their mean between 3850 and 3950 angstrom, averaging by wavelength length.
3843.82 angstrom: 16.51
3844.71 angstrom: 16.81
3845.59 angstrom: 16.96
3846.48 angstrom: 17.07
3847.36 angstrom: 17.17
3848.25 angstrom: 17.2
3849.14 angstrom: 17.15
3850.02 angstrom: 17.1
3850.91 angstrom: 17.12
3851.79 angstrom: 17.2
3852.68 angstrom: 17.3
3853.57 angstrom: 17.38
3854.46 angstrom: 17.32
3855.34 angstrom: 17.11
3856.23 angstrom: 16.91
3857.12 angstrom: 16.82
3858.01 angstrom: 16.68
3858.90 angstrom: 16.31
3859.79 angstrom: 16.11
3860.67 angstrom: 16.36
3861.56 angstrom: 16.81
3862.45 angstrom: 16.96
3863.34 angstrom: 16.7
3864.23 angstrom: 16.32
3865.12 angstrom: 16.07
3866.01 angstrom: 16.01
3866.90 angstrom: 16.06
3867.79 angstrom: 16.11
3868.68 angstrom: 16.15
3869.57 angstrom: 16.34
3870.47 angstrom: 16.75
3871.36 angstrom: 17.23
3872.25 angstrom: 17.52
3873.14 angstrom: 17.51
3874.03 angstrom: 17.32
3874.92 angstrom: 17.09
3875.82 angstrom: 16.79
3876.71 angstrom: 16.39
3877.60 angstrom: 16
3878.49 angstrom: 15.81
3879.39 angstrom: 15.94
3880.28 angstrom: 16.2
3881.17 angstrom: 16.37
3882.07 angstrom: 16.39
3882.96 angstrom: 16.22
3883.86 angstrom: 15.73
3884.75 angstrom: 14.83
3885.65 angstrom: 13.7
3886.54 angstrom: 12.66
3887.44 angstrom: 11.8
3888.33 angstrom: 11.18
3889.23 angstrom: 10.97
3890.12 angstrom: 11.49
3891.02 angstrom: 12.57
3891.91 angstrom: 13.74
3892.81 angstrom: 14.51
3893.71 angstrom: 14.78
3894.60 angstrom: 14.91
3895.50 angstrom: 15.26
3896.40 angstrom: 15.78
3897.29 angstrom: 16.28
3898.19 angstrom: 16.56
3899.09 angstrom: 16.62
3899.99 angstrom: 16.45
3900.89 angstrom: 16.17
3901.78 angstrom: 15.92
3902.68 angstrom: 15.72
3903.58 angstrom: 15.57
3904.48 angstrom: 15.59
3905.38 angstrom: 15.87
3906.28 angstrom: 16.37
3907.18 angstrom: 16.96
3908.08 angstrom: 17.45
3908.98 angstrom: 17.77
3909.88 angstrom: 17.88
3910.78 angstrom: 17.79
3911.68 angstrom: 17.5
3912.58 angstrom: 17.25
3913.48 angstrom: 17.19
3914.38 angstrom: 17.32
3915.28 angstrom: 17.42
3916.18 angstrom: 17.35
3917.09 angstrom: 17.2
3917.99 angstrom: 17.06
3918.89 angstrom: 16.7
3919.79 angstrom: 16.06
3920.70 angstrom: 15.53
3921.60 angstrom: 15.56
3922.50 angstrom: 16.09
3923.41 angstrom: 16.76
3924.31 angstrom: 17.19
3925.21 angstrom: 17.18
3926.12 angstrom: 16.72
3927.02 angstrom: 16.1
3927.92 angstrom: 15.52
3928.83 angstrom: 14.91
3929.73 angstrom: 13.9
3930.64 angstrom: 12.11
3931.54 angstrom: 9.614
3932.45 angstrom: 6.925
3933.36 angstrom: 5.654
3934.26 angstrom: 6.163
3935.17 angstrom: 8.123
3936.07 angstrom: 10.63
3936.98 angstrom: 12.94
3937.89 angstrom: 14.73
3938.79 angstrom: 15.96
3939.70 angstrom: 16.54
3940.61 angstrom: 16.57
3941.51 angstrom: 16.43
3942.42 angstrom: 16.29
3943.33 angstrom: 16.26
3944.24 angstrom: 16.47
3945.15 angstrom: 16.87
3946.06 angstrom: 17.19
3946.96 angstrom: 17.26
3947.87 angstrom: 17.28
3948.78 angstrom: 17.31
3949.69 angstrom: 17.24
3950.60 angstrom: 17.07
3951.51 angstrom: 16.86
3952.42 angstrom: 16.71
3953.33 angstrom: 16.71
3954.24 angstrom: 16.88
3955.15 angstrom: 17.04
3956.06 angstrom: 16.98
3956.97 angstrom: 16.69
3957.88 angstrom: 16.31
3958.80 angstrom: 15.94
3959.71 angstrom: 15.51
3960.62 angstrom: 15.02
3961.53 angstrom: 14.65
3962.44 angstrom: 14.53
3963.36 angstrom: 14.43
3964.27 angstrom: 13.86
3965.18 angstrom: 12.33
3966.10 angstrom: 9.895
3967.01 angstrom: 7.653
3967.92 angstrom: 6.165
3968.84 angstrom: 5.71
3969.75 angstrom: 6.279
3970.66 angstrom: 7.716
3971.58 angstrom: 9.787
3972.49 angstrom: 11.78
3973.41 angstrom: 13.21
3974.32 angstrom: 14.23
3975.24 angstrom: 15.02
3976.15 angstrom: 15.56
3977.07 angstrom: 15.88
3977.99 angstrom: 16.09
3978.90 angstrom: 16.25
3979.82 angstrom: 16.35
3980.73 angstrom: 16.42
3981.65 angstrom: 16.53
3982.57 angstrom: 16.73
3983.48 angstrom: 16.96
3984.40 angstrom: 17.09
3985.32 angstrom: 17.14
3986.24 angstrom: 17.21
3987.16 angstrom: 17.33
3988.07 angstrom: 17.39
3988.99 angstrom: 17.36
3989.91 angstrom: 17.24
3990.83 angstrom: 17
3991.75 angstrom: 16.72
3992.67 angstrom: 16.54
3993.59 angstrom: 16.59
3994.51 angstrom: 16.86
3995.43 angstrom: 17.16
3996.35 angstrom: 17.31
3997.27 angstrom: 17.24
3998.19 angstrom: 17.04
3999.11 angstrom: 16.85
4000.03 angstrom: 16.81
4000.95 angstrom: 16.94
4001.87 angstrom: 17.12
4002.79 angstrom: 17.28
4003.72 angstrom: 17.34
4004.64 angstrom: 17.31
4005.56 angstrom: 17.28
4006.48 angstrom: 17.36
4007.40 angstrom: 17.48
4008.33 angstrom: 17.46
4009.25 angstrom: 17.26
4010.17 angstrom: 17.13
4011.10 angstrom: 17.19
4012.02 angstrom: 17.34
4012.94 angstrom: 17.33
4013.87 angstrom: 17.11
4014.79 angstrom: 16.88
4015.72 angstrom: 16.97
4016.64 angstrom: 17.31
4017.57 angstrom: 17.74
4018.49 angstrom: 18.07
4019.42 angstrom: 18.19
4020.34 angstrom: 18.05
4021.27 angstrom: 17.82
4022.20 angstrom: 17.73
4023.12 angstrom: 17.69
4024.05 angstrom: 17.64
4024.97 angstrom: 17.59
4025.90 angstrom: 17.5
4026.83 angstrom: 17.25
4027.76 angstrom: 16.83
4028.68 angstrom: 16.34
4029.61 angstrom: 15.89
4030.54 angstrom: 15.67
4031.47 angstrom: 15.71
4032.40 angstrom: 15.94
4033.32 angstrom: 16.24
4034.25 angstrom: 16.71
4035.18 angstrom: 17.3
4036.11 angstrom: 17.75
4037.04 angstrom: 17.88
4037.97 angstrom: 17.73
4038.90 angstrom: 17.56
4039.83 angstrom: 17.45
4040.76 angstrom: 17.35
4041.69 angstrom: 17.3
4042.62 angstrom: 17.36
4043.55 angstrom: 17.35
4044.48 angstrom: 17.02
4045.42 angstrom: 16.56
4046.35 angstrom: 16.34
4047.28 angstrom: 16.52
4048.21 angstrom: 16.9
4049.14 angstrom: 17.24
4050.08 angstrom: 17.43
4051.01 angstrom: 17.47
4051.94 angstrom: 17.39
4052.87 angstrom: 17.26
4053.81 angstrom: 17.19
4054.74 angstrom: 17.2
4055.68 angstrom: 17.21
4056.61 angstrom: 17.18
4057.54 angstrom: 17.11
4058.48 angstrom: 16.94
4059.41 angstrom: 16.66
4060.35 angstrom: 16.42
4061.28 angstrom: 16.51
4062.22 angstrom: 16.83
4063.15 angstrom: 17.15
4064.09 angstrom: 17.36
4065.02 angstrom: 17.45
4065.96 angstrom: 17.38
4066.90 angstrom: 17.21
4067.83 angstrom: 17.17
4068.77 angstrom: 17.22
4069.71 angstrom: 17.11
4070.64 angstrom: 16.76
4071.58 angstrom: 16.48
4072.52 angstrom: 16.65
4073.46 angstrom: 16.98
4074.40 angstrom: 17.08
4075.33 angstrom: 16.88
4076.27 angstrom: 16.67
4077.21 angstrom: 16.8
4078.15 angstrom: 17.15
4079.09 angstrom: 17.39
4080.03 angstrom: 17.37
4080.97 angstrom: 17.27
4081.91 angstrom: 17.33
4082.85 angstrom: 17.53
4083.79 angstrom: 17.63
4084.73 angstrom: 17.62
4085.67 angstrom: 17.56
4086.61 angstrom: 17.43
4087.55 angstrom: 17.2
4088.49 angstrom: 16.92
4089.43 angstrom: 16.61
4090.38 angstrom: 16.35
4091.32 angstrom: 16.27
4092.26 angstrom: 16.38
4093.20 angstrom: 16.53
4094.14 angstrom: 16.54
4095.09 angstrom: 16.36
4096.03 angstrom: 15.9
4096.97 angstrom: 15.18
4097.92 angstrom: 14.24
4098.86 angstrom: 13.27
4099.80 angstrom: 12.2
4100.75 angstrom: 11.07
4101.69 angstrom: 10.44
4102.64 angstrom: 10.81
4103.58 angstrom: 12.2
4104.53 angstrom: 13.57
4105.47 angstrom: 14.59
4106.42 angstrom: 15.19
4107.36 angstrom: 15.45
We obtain 1.2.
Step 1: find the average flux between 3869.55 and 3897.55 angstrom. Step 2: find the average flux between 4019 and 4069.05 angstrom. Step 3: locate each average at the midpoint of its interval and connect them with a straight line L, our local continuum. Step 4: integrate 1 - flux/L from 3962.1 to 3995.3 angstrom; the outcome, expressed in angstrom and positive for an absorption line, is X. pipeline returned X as 4.1 angstrom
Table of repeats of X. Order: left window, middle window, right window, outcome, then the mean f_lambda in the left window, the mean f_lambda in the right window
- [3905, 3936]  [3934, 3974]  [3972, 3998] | 4.3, 15.1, 16.3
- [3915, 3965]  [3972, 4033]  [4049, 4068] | -2.2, 15.2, 17.1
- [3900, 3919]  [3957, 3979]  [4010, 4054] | 5.6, 16.9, 17.2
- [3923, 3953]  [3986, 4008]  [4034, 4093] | -1.8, 14.7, 17.1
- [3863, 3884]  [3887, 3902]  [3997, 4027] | 2.0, 16.5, 17.4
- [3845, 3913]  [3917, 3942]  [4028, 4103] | 3.3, 16.1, 16.6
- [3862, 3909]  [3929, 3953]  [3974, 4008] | 3.0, 15.6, 16.8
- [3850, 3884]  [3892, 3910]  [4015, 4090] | 0.7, 16.6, 17.1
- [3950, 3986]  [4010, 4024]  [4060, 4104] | -2.2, 14.3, 16.2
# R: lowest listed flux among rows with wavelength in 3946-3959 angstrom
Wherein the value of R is 15.94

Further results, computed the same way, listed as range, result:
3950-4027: 5.71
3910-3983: 5.654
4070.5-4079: 16.48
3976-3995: 15.56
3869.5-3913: 10.97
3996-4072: 15.67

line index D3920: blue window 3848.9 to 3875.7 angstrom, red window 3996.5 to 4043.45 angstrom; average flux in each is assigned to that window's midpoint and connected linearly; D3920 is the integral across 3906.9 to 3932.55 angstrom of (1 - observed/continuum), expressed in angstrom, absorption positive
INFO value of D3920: 1.3 angstrom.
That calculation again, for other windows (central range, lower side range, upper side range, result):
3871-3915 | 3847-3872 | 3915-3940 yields -0.9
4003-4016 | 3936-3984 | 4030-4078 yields -1.1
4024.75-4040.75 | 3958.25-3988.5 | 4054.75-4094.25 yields -1.2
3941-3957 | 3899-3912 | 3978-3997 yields -0.1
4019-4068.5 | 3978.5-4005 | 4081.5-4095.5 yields -0.4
